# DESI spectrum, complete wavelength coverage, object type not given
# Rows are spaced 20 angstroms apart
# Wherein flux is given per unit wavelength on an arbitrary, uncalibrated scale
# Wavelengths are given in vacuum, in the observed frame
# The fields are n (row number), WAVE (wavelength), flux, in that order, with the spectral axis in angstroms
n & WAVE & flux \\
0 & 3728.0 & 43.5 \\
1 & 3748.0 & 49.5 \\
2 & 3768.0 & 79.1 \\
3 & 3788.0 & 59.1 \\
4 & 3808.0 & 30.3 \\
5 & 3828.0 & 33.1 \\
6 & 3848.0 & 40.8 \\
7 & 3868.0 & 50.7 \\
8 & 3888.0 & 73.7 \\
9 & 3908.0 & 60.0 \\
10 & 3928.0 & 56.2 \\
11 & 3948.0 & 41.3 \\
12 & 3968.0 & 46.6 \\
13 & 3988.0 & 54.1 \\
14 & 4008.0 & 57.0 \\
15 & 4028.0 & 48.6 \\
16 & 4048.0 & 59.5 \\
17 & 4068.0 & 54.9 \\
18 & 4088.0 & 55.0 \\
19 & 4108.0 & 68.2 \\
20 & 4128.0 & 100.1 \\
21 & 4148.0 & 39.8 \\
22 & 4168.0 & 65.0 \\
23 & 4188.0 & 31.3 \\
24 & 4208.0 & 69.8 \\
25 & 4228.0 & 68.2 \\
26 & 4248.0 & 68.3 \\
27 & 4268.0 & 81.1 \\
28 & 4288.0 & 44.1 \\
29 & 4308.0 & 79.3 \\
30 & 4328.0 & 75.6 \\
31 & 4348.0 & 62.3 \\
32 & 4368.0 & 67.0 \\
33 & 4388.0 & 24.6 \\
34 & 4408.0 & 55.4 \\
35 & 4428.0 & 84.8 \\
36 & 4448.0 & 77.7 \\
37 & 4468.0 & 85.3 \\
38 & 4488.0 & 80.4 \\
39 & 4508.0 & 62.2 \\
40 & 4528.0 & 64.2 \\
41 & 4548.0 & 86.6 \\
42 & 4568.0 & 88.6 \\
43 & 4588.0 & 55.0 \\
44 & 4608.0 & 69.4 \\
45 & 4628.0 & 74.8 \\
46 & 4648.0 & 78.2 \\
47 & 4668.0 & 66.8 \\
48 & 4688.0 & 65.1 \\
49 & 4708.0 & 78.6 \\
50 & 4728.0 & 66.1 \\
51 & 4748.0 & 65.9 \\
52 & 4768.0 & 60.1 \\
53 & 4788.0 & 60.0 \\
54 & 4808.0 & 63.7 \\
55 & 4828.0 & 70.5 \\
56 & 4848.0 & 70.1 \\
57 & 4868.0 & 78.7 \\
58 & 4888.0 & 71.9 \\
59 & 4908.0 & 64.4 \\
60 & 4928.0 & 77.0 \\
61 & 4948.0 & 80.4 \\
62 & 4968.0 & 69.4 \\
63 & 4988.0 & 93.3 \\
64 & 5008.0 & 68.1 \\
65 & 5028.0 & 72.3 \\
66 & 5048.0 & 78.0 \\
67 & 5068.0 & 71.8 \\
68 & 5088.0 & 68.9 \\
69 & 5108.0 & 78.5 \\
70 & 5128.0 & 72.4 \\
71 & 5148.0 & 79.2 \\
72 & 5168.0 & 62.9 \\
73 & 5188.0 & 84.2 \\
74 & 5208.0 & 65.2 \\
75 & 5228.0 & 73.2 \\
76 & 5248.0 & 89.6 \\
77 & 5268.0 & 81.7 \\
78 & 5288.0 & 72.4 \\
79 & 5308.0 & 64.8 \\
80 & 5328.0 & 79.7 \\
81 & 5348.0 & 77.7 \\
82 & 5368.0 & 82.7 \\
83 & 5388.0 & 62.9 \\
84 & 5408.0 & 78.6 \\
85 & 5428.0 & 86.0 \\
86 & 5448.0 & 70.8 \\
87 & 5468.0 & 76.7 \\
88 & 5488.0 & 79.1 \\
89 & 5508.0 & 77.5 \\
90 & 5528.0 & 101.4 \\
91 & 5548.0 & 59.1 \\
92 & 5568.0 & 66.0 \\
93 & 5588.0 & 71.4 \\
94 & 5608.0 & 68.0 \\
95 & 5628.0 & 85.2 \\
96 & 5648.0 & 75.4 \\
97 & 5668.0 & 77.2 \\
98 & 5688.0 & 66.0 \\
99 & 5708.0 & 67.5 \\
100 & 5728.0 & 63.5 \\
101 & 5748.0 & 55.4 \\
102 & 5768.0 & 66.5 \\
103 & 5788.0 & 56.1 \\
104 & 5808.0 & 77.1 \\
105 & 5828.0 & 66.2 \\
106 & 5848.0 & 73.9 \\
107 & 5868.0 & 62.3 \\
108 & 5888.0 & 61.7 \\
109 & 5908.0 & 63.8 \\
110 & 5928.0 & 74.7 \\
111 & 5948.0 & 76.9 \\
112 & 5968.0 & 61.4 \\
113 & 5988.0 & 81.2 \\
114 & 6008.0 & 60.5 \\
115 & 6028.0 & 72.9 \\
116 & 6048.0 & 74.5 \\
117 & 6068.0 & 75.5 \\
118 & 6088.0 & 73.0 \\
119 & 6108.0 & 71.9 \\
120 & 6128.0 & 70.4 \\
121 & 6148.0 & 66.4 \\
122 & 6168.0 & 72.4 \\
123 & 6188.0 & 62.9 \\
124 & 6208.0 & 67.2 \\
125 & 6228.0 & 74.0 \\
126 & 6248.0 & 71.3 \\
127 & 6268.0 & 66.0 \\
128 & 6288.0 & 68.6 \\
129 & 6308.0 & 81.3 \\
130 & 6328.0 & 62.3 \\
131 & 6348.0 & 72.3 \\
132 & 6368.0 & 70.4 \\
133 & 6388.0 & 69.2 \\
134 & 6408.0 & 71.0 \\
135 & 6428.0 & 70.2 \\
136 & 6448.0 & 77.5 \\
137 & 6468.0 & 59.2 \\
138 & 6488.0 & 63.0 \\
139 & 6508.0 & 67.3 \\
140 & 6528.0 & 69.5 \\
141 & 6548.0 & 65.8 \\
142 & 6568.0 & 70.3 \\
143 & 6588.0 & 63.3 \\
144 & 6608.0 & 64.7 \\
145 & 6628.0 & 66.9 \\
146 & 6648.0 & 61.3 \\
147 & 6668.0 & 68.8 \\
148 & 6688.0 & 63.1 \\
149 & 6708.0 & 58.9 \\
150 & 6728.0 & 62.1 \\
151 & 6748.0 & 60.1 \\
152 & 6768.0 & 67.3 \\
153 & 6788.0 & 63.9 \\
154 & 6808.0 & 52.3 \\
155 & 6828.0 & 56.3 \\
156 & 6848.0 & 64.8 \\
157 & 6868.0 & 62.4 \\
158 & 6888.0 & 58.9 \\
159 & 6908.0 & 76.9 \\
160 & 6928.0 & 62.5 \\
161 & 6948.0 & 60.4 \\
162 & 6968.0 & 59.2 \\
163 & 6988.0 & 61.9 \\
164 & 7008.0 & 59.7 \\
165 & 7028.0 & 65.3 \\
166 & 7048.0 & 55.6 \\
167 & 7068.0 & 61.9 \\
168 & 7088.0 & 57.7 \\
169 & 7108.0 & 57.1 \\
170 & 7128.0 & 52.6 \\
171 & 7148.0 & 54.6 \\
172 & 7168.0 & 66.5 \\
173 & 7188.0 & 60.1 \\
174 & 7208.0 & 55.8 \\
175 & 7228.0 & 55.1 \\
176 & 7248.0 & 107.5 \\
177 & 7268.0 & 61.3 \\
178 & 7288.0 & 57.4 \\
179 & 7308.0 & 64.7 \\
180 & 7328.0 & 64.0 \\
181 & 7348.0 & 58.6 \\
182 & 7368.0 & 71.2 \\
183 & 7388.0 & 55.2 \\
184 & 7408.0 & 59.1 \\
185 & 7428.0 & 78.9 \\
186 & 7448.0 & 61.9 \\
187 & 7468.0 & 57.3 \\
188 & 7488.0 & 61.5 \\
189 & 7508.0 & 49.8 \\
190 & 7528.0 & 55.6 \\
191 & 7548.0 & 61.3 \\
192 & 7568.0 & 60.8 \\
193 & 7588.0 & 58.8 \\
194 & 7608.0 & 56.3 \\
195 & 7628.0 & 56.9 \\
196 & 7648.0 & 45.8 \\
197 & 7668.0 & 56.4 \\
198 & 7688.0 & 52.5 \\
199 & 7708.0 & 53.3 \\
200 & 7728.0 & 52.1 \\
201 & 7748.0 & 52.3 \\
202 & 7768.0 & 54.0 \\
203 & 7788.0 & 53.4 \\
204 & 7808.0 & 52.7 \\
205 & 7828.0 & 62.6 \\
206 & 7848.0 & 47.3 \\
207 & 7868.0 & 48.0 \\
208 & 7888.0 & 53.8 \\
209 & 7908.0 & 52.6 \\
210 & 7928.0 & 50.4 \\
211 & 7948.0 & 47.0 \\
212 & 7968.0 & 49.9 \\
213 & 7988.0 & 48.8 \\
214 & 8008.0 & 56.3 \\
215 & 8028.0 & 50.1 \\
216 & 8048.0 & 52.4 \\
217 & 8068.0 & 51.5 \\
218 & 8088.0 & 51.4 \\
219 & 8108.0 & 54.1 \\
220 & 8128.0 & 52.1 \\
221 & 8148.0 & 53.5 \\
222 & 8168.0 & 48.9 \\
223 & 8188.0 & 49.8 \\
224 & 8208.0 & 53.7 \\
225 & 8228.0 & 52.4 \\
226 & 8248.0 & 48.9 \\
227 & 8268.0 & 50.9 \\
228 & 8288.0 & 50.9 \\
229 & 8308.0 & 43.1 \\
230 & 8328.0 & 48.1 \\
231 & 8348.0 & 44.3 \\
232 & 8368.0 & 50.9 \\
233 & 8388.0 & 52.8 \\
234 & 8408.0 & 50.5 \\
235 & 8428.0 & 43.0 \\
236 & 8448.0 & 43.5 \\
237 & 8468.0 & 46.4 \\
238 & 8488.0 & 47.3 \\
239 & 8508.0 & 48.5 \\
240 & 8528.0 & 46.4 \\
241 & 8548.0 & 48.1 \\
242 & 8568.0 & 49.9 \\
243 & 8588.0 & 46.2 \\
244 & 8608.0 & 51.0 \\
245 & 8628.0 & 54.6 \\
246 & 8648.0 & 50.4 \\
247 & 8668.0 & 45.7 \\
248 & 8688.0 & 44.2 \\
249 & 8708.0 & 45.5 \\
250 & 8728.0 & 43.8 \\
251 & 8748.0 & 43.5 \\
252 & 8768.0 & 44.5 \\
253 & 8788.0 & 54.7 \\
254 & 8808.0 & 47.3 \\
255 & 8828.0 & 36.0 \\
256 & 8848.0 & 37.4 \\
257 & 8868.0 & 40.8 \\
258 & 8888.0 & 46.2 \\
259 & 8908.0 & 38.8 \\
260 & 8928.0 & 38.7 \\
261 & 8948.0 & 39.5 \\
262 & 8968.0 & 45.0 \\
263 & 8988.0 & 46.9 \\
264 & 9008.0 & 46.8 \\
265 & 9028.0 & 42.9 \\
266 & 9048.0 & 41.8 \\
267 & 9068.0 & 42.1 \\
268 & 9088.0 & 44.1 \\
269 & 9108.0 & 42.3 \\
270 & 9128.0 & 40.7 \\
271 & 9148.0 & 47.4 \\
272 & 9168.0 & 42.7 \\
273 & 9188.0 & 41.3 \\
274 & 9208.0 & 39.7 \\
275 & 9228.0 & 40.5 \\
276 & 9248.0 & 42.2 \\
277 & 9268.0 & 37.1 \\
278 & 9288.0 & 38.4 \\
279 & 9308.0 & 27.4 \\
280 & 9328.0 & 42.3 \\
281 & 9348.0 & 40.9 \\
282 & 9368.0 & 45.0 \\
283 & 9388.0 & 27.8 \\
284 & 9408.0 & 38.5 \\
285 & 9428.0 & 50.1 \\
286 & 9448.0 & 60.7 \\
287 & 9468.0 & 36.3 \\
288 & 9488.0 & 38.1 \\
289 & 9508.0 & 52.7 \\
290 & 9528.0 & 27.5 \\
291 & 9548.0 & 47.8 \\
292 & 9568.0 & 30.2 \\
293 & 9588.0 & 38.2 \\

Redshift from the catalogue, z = 0.105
